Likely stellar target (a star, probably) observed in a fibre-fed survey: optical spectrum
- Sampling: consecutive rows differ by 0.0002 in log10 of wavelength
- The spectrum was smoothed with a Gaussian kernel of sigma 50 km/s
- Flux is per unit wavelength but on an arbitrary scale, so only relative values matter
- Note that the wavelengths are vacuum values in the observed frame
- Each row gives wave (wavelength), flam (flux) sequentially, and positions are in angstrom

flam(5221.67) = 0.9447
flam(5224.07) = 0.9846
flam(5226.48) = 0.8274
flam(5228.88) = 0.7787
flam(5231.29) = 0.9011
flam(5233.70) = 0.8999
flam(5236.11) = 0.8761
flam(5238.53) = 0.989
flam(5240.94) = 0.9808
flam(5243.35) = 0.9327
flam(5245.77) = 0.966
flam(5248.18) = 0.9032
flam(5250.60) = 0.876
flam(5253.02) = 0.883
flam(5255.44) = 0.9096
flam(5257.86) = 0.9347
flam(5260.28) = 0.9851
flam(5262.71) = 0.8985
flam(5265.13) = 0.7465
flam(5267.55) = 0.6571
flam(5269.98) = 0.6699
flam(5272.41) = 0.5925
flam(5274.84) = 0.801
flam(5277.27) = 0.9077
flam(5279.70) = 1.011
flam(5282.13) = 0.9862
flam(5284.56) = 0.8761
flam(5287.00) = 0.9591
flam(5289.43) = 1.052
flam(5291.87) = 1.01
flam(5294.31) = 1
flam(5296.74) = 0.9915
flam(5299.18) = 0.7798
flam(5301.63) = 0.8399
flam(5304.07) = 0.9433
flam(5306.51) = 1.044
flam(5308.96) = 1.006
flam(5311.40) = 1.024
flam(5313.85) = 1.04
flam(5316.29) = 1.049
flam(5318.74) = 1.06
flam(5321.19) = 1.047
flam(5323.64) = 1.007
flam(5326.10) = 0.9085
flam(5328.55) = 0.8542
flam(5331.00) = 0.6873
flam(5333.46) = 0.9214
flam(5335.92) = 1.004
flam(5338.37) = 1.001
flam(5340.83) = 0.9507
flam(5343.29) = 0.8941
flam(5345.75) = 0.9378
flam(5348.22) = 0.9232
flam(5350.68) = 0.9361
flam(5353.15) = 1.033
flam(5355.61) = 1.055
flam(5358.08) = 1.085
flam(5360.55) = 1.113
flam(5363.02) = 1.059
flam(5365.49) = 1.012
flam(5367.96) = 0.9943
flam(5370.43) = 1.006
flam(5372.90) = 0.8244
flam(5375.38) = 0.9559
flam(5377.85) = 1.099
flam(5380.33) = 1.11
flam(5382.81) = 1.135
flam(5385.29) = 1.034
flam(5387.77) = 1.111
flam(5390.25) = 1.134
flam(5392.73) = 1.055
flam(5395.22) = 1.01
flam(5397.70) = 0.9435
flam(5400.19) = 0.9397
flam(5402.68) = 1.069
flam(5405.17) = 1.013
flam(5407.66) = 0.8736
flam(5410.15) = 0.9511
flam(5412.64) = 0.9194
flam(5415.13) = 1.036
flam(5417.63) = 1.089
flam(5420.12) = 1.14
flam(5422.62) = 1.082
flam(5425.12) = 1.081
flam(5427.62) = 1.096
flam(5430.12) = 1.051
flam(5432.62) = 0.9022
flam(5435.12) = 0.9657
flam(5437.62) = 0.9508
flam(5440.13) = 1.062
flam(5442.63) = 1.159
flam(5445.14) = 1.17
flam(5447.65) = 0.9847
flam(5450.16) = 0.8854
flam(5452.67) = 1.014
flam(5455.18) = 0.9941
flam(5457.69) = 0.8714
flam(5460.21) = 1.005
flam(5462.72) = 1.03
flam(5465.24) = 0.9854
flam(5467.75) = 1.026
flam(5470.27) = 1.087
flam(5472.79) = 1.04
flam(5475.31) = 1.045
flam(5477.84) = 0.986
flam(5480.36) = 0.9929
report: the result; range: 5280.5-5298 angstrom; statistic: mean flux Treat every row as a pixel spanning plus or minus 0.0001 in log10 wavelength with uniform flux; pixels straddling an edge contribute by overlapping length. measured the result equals 0.983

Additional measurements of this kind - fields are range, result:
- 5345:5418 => 1.01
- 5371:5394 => 1.05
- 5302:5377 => 0.978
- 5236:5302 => 0.894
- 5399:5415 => 0.966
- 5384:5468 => 1.02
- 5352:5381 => 1.03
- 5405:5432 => 1.03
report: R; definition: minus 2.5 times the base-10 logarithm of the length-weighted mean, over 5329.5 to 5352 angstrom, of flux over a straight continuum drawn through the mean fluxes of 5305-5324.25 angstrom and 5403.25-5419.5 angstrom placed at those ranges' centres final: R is 0.118 mag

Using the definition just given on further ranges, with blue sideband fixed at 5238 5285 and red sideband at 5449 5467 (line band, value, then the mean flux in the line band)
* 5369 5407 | -0.099 mag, 1.03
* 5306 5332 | -0.085 mag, 0.976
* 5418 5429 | -0.152 mag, 1.1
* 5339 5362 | -0.084 mag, 0.993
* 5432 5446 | -0.081 mag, 1.04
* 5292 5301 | -0.045 mag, 0.928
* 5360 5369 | -0.128 mag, 1.04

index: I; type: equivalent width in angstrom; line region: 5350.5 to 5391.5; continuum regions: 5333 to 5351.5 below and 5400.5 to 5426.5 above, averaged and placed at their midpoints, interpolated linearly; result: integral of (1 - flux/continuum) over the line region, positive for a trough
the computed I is -2.8 angstrom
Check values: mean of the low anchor 0.947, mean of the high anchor 1.02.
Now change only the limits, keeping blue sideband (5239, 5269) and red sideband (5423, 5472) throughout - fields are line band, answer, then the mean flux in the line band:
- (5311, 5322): -1.3 angstrom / 1.05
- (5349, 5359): -0.7 angstrom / 1.02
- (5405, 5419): 0.2 angstrom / 0.98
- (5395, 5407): 0.0 angstrom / 0.988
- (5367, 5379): -0.1 angstrom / 0.975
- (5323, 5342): 0.6 angstrom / 0.914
